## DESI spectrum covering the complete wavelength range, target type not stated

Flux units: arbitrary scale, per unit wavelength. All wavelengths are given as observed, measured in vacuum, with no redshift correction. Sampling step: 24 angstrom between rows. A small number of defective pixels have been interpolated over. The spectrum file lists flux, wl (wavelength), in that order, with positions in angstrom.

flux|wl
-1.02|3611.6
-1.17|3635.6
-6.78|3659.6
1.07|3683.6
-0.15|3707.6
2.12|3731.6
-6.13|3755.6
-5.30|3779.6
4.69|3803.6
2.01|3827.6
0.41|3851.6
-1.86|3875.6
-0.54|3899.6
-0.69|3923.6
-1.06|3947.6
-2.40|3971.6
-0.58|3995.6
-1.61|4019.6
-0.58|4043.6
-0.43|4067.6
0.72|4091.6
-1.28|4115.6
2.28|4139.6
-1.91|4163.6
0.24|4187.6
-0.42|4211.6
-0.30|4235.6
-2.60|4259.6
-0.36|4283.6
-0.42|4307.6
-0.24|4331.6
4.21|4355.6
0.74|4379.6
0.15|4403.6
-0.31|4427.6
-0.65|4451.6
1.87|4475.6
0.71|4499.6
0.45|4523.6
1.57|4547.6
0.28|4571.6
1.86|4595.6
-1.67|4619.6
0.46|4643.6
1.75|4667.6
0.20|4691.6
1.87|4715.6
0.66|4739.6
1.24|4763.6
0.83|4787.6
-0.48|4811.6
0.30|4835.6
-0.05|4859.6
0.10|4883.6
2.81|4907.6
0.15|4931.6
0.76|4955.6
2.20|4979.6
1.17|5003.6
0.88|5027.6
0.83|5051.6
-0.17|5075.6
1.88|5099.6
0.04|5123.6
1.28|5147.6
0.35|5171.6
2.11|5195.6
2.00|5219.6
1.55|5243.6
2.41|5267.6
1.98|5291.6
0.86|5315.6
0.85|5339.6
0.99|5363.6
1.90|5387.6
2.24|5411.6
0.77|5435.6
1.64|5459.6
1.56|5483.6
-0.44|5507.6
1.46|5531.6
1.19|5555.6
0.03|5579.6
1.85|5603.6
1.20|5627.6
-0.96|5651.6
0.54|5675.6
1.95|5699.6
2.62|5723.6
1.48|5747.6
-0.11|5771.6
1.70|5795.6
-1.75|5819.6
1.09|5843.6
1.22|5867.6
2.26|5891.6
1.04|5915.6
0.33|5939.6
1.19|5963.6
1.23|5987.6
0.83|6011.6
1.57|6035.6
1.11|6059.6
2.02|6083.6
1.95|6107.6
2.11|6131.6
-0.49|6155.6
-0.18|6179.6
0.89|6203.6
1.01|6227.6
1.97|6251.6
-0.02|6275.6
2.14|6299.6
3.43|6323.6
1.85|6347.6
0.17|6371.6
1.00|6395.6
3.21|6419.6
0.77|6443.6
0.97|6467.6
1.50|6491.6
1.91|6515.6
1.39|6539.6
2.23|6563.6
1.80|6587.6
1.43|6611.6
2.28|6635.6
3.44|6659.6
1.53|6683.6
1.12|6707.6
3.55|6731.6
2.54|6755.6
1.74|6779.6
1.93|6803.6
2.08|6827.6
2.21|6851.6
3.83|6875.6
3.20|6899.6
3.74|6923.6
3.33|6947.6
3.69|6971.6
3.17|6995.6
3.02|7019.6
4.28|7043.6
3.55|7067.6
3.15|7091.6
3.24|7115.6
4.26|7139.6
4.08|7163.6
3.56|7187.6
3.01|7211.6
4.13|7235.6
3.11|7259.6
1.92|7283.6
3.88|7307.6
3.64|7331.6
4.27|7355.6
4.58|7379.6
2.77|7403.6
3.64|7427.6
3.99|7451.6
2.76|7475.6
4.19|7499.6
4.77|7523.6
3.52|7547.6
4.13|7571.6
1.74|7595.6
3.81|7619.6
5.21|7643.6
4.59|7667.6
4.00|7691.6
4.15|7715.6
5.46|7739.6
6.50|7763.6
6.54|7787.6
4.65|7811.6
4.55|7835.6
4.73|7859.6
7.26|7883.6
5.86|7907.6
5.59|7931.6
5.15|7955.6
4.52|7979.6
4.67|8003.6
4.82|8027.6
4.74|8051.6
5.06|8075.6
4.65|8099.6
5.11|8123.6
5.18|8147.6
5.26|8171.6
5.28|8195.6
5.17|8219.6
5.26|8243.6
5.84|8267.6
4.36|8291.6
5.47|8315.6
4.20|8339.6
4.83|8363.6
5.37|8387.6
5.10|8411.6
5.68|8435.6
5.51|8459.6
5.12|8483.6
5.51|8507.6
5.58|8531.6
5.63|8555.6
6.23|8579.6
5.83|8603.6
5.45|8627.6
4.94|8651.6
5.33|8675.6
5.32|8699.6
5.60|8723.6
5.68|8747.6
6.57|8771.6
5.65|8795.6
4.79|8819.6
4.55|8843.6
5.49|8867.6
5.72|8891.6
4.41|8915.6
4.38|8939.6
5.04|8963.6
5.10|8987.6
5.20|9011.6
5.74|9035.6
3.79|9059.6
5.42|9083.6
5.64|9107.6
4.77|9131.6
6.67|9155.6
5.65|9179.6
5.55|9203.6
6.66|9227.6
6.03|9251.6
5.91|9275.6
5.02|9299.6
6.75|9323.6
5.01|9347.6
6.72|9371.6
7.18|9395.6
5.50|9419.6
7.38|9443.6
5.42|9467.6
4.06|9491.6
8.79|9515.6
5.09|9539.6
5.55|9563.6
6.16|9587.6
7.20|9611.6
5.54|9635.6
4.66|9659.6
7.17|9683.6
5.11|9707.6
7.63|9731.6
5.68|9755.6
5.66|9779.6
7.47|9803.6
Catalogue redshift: 0.72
